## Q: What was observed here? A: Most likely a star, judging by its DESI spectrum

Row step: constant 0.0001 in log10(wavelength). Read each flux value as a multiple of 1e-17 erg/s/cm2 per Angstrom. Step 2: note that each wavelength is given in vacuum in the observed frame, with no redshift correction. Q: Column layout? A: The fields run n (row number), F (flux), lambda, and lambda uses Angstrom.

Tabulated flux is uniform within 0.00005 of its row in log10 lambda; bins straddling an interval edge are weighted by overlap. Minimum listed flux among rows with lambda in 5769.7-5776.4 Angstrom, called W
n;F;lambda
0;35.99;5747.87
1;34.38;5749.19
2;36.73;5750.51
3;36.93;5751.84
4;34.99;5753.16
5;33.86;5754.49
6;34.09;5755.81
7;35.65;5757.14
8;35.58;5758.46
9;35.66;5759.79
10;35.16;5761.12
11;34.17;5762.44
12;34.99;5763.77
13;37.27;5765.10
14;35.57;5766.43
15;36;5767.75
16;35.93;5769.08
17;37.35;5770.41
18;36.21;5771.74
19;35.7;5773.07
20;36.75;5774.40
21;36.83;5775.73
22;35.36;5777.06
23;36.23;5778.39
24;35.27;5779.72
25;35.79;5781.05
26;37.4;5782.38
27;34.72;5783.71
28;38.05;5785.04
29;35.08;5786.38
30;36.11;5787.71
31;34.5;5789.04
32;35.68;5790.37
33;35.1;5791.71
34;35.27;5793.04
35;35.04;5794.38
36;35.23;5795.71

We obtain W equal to 35.7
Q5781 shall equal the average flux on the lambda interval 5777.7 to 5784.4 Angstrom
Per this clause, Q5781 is 35.9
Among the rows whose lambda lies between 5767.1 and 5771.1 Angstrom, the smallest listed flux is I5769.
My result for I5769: 35.93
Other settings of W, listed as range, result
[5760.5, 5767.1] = 34.17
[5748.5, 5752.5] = 34.38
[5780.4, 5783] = 35.79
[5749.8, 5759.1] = 33.86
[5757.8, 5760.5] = 35.58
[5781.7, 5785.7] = 34.72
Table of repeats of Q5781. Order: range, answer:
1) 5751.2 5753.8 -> 36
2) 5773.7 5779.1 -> 36.3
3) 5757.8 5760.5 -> 35.6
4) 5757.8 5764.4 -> 35.1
